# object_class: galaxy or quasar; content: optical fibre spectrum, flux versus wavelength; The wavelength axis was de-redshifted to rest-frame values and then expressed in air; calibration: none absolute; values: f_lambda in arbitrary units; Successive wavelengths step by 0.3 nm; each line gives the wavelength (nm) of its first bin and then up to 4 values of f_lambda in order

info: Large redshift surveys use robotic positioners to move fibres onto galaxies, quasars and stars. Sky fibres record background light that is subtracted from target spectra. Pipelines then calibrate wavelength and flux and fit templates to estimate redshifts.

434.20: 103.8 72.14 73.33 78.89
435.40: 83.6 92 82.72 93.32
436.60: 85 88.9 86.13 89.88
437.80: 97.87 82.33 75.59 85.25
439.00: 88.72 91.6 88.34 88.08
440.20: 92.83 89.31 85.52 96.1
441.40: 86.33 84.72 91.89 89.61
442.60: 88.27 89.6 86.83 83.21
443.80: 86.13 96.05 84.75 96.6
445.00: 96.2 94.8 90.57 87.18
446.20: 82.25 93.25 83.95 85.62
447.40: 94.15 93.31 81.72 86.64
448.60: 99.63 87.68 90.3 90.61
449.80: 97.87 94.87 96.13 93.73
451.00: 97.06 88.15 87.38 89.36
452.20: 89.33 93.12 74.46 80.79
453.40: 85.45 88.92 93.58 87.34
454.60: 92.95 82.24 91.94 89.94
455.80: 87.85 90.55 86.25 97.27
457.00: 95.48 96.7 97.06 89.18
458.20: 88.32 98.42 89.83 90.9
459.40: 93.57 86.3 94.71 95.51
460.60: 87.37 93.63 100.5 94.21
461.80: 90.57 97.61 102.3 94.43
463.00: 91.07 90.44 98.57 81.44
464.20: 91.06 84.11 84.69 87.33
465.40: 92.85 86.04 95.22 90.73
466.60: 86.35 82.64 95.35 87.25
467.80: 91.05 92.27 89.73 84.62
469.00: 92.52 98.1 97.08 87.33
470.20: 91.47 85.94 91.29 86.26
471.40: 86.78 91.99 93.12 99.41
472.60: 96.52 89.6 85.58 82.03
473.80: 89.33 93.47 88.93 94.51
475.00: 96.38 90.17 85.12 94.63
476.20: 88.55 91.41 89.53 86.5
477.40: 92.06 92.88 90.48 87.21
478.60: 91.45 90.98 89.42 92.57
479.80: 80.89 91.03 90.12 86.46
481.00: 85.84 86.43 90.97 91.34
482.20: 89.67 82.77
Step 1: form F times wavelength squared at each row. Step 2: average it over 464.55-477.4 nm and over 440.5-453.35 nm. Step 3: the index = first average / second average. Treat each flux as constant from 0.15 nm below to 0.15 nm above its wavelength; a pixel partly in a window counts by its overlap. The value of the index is 1.1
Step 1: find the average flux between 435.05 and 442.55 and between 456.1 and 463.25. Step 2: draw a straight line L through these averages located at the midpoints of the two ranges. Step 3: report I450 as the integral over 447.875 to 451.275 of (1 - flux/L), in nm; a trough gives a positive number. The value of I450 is -0.06 nm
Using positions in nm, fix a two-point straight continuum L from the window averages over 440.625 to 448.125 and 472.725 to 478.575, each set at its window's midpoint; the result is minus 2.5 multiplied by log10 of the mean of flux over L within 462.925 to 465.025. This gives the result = 0.01 mag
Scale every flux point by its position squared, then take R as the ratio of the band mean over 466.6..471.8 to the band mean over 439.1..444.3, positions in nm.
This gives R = 1.14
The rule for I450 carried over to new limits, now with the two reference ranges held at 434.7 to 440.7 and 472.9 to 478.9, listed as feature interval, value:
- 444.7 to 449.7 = -0.15 nm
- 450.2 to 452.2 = -0.09 nm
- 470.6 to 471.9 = 0.01 nm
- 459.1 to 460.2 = -0.04 nm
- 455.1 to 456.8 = -0.04 nm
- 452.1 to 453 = 0.03 nm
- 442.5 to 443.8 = 0.01 nm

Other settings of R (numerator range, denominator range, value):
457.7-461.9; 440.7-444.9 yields 1.12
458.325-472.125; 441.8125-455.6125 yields 1.09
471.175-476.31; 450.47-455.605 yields 1.12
